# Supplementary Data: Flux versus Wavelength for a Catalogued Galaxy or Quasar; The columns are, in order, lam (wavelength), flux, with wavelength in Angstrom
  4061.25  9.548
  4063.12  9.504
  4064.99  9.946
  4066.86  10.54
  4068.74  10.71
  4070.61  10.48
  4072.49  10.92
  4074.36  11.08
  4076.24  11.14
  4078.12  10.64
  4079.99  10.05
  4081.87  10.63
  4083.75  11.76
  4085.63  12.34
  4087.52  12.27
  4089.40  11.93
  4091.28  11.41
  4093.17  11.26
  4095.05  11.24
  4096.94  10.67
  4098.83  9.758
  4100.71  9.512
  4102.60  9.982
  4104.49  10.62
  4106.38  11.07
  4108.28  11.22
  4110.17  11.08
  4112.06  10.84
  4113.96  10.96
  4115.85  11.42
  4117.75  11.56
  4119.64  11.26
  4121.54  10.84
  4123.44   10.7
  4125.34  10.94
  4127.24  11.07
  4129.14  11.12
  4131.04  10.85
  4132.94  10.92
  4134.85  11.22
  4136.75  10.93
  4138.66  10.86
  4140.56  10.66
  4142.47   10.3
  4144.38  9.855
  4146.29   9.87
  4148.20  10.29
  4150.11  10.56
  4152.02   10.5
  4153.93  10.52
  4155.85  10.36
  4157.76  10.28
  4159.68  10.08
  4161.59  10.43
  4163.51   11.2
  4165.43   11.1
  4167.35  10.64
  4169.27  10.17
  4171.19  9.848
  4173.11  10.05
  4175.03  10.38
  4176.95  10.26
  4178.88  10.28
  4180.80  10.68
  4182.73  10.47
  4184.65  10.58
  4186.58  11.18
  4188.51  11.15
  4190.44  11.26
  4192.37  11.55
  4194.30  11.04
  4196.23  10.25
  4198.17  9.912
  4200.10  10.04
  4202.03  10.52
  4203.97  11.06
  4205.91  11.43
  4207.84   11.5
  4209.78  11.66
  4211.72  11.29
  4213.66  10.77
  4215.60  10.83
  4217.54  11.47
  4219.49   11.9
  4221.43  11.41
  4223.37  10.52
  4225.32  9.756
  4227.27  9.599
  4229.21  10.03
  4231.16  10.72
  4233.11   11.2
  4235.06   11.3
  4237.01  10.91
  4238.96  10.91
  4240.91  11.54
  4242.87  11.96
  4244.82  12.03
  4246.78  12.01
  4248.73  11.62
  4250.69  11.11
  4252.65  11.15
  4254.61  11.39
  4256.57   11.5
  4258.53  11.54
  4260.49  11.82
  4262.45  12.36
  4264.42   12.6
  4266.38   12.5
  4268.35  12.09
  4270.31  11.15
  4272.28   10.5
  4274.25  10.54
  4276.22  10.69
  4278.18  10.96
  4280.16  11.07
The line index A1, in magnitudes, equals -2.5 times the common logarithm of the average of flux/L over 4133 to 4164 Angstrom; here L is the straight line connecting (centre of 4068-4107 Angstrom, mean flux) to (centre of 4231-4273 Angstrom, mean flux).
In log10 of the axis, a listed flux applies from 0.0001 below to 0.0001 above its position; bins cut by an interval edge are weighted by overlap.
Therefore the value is 0.067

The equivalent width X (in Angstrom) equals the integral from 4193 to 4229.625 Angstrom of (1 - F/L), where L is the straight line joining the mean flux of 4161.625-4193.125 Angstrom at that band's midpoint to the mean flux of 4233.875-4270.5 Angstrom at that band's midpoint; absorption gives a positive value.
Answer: 1.0 Angstrom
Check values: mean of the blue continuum 10.7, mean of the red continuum 11.7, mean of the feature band 10.8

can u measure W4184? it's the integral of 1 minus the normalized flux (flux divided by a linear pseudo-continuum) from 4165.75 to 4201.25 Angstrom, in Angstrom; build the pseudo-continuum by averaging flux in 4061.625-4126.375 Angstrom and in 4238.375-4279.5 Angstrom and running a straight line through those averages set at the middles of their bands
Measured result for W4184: 2.1 Angstrom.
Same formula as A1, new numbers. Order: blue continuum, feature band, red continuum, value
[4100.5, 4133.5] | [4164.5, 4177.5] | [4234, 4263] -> 0.08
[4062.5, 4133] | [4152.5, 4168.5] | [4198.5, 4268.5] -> 0.05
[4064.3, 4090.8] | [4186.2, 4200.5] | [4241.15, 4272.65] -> 0.07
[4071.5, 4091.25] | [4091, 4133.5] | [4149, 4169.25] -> 0.01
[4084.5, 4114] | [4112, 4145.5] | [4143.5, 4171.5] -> -0.02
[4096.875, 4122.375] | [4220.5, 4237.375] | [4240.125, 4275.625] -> 0.09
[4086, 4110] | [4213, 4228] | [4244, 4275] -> 0.06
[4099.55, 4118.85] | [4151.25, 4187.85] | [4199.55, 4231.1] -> 0.04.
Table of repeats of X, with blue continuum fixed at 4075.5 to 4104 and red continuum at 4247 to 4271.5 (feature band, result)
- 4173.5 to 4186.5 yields 1.0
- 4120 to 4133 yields 0.2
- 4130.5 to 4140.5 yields 0.2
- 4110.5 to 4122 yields -0.1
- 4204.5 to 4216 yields 0.3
